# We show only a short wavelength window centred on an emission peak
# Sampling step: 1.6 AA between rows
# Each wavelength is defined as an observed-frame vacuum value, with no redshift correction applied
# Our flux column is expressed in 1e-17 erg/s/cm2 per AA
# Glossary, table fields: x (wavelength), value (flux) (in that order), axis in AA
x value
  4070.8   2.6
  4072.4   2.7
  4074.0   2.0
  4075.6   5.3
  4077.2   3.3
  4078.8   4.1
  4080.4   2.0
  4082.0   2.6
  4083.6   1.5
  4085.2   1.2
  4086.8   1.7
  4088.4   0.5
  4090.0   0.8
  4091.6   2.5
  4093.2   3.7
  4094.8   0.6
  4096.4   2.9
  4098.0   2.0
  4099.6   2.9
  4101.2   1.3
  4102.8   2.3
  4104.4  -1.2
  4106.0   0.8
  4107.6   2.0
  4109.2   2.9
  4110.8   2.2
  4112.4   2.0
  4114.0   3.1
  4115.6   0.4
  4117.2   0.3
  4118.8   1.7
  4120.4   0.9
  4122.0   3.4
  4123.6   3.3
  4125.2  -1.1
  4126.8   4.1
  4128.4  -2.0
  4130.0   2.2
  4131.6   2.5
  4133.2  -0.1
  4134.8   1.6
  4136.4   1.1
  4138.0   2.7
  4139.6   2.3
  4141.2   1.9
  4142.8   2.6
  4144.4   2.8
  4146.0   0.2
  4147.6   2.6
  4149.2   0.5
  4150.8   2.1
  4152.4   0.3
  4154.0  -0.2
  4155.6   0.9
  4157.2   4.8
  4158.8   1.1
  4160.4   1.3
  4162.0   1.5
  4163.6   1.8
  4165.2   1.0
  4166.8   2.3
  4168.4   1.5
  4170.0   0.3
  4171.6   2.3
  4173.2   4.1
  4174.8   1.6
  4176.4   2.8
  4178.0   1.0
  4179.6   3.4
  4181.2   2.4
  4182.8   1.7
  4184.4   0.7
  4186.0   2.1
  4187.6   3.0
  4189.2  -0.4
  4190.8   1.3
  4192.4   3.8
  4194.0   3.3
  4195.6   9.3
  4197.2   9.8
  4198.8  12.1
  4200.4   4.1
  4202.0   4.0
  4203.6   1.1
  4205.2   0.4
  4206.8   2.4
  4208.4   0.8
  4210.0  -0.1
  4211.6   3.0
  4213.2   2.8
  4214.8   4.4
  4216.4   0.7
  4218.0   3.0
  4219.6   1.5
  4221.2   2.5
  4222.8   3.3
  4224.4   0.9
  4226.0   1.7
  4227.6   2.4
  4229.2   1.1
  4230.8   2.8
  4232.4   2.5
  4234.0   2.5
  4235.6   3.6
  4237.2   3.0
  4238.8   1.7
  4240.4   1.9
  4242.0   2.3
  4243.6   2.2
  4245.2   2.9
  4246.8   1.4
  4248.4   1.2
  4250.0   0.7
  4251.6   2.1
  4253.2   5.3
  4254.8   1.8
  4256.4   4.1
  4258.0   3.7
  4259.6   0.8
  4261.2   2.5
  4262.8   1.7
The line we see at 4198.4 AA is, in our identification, [O II] 3727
